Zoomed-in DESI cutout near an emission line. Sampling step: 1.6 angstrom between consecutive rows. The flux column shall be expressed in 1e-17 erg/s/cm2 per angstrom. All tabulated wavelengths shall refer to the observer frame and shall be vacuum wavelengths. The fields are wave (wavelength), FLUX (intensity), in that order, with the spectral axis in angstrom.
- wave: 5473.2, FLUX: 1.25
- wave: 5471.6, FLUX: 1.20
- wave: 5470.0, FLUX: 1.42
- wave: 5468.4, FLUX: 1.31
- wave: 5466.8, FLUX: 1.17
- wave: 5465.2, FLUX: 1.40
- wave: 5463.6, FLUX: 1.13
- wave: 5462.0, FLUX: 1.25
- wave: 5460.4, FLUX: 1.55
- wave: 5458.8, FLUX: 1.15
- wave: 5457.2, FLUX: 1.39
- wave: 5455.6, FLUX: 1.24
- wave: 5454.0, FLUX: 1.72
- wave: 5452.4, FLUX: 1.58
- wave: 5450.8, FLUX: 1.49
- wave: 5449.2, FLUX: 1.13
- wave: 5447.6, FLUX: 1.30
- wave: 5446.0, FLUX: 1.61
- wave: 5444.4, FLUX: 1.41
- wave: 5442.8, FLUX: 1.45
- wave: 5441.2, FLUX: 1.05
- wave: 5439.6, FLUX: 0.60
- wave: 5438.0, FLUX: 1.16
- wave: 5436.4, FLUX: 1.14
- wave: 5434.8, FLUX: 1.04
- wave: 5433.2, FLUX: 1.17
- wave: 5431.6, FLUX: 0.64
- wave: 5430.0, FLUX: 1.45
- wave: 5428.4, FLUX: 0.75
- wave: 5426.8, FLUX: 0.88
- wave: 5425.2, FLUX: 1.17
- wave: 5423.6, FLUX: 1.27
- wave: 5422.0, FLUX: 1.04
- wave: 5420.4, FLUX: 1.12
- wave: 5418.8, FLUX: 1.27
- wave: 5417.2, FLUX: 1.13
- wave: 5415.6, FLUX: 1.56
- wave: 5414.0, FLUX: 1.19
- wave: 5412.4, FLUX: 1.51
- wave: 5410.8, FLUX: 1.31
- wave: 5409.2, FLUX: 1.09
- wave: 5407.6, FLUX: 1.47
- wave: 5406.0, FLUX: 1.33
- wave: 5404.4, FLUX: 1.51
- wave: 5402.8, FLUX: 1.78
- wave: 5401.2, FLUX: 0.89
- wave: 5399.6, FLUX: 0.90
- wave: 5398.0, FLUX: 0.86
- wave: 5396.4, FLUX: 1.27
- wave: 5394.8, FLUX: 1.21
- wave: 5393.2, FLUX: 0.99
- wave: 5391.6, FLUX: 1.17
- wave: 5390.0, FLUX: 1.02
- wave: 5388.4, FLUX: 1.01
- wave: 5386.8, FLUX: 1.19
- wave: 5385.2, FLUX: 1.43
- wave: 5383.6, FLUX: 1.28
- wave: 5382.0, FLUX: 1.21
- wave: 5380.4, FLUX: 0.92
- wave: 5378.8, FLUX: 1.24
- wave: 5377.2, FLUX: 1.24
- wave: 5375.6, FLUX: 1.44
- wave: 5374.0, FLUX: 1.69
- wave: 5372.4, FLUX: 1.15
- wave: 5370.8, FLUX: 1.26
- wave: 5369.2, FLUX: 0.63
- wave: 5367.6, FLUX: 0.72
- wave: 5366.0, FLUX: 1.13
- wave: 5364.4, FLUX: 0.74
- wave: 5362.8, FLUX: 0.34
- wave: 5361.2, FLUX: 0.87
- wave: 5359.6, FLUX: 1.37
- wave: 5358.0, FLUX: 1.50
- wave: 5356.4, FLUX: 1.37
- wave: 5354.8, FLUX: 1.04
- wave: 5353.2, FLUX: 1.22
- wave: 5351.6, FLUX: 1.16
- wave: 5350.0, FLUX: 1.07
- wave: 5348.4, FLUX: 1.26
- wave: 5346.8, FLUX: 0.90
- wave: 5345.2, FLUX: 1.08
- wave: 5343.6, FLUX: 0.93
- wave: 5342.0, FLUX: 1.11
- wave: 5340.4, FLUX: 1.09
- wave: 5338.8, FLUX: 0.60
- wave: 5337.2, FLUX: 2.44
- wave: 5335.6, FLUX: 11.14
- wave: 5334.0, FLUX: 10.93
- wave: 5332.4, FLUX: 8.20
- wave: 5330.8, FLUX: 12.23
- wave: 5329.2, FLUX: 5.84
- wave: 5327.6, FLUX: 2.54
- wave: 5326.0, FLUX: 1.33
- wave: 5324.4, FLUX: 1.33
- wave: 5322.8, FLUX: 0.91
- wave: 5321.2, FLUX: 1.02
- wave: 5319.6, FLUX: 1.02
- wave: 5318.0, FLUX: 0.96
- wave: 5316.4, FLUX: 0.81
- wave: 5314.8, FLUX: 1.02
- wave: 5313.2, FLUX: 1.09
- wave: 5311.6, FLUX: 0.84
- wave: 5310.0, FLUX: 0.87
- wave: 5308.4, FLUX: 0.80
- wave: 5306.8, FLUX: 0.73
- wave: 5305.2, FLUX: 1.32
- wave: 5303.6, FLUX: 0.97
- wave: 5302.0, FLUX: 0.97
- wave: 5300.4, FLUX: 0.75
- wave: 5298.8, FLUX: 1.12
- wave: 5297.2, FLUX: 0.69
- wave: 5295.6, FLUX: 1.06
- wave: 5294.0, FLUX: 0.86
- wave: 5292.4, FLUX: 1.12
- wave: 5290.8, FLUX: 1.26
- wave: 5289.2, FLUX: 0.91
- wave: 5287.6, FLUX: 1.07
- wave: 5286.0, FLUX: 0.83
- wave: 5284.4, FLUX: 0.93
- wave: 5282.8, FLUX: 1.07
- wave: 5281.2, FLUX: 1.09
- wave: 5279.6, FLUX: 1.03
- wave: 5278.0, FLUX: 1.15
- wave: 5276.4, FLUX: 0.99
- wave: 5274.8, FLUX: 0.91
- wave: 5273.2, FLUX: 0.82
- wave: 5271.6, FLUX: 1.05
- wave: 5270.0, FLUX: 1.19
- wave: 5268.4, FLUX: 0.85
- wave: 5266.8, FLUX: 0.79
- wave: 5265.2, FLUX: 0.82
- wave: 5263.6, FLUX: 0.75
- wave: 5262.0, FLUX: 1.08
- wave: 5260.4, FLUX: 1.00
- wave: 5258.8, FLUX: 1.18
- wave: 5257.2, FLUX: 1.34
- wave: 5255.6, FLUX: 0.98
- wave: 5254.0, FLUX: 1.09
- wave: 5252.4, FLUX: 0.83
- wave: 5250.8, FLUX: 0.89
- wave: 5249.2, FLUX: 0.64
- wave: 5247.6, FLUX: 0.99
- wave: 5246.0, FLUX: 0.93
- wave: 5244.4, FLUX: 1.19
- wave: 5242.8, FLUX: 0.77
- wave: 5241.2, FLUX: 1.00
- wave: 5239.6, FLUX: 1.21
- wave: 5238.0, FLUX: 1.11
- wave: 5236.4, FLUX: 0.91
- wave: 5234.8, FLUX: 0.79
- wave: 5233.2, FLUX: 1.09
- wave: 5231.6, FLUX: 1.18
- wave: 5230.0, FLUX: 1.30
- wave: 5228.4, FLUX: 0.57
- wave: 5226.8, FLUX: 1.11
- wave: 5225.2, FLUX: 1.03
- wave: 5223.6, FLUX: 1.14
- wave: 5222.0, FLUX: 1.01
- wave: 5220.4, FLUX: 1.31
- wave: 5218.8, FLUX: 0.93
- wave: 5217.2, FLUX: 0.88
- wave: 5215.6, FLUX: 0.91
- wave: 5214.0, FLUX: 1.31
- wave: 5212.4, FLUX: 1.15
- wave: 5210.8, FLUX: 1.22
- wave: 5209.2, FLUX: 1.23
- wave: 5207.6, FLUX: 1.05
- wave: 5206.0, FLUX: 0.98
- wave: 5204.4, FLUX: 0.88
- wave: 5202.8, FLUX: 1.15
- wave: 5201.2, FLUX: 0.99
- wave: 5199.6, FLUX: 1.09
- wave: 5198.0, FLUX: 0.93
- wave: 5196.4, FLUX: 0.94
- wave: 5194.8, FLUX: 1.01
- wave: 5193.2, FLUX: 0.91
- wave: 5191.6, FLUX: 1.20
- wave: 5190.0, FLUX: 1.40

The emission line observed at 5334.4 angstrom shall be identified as [O II] 3727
